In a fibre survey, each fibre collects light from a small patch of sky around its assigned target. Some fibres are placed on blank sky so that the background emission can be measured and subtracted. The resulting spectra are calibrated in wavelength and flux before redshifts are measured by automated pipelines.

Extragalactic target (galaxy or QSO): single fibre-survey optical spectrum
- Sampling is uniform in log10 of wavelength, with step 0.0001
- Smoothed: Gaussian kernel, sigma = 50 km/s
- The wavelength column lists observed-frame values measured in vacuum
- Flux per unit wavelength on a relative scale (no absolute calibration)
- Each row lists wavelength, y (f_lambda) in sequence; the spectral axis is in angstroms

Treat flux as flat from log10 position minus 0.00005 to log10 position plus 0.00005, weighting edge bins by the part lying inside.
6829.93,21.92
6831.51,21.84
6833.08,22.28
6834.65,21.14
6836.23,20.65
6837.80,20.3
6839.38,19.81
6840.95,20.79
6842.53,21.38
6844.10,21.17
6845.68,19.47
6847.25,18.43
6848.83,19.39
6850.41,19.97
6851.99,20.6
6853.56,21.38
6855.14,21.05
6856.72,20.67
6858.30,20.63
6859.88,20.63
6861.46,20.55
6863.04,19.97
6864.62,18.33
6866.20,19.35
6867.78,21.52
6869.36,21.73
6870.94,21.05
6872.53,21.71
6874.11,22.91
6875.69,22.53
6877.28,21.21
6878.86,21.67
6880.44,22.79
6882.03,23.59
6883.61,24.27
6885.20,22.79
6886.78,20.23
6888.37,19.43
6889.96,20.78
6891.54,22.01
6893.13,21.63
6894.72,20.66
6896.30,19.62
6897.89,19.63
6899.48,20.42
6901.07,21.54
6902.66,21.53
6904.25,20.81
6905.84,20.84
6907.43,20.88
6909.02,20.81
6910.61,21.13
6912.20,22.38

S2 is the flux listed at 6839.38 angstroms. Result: 19.81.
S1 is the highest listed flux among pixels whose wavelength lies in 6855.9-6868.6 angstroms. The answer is 21.52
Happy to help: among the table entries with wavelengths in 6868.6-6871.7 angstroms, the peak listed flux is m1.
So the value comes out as 21.73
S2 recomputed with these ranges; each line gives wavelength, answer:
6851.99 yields 20.6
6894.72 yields 20.66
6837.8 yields 20.3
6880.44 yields 22.79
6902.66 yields 21.53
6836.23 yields 20.65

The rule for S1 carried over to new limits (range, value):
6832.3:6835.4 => 22.28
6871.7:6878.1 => 22.91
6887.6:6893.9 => 22.01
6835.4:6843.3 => 21.38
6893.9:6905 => 21.54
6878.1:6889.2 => 24.27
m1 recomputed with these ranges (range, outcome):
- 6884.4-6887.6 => 22.79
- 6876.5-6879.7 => 21.67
